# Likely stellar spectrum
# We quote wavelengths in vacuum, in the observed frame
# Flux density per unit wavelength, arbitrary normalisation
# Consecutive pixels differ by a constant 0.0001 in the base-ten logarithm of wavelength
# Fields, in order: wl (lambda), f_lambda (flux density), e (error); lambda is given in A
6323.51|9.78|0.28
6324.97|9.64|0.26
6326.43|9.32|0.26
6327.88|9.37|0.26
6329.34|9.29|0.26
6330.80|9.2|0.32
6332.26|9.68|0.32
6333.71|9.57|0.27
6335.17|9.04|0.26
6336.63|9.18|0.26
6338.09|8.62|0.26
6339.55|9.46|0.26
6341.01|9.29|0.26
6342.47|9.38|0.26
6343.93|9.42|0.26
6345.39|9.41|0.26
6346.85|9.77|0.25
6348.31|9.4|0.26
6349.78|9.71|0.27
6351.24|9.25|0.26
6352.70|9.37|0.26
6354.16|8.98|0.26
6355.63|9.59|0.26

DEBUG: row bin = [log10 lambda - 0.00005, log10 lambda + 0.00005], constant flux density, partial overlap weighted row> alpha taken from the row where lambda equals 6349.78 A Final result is 9.71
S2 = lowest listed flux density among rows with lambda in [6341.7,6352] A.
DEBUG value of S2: 9.25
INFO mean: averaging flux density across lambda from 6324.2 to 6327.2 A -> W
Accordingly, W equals 9.48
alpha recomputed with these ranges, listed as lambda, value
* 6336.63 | 9.18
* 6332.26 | 9.68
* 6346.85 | 9.77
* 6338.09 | 8.62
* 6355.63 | 9.59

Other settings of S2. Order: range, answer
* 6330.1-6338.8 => 8.62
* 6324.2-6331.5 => 9.2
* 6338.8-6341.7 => 9.29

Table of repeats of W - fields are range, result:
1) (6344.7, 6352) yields 9.51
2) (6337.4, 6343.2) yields 9.19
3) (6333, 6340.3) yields 9.17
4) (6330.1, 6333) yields 9.46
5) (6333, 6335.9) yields 9.3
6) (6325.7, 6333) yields 9.38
